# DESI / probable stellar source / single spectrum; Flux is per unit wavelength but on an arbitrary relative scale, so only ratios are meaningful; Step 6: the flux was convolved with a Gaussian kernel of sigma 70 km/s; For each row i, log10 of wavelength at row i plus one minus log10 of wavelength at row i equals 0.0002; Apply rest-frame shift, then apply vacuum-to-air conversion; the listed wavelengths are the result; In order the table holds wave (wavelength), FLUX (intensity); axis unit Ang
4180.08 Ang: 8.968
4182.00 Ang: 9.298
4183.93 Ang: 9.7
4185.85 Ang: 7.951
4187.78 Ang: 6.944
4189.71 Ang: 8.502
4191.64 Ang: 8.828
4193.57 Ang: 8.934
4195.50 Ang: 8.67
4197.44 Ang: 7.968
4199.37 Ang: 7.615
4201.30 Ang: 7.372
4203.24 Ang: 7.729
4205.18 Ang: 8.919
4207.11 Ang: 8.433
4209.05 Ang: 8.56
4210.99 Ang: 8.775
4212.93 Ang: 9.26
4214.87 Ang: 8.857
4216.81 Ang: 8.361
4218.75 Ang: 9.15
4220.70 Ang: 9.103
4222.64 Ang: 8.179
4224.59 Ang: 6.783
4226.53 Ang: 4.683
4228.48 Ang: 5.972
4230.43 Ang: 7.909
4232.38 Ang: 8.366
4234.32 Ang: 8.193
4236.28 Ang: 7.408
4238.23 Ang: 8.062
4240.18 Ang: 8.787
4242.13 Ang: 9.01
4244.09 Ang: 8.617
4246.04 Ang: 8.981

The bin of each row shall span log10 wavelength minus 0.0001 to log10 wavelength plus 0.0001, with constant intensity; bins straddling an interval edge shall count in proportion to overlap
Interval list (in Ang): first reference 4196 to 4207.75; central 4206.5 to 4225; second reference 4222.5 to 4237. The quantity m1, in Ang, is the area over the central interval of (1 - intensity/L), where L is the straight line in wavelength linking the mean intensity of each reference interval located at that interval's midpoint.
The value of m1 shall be -2.5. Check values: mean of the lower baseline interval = 8.02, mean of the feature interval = 8.6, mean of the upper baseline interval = 7.12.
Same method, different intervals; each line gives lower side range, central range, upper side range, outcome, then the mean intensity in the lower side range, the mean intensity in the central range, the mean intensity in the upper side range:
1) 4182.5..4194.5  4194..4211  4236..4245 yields 0.55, 8.51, 8.22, 8.45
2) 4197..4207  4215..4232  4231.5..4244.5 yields 1.18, 7.97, 7.61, 8.34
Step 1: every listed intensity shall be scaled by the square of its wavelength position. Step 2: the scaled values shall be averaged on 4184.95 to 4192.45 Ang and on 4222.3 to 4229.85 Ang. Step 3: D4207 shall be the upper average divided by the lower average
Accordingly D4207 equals 0.80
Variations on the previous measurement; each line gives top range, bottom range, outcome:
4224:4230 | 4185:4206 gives 0.74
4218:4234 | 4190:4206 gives 0.92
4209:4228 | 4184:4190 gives 1.03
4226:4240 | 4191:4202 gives 0.91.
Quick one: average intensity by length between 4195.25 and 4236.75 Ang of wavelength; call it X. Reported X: 8.01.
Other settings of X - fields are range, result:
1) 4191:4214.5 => 8.43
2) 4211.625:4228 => 8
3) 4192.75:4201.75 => 8.14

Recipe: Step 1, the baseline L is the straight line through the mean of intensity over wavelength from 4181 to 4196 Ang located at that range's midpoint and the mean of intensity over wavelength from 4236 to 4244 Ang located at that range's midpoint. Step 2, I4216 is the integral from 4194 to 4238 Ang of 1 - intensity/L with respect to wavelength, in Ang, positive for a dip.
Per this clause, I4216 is 2.5 Ang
